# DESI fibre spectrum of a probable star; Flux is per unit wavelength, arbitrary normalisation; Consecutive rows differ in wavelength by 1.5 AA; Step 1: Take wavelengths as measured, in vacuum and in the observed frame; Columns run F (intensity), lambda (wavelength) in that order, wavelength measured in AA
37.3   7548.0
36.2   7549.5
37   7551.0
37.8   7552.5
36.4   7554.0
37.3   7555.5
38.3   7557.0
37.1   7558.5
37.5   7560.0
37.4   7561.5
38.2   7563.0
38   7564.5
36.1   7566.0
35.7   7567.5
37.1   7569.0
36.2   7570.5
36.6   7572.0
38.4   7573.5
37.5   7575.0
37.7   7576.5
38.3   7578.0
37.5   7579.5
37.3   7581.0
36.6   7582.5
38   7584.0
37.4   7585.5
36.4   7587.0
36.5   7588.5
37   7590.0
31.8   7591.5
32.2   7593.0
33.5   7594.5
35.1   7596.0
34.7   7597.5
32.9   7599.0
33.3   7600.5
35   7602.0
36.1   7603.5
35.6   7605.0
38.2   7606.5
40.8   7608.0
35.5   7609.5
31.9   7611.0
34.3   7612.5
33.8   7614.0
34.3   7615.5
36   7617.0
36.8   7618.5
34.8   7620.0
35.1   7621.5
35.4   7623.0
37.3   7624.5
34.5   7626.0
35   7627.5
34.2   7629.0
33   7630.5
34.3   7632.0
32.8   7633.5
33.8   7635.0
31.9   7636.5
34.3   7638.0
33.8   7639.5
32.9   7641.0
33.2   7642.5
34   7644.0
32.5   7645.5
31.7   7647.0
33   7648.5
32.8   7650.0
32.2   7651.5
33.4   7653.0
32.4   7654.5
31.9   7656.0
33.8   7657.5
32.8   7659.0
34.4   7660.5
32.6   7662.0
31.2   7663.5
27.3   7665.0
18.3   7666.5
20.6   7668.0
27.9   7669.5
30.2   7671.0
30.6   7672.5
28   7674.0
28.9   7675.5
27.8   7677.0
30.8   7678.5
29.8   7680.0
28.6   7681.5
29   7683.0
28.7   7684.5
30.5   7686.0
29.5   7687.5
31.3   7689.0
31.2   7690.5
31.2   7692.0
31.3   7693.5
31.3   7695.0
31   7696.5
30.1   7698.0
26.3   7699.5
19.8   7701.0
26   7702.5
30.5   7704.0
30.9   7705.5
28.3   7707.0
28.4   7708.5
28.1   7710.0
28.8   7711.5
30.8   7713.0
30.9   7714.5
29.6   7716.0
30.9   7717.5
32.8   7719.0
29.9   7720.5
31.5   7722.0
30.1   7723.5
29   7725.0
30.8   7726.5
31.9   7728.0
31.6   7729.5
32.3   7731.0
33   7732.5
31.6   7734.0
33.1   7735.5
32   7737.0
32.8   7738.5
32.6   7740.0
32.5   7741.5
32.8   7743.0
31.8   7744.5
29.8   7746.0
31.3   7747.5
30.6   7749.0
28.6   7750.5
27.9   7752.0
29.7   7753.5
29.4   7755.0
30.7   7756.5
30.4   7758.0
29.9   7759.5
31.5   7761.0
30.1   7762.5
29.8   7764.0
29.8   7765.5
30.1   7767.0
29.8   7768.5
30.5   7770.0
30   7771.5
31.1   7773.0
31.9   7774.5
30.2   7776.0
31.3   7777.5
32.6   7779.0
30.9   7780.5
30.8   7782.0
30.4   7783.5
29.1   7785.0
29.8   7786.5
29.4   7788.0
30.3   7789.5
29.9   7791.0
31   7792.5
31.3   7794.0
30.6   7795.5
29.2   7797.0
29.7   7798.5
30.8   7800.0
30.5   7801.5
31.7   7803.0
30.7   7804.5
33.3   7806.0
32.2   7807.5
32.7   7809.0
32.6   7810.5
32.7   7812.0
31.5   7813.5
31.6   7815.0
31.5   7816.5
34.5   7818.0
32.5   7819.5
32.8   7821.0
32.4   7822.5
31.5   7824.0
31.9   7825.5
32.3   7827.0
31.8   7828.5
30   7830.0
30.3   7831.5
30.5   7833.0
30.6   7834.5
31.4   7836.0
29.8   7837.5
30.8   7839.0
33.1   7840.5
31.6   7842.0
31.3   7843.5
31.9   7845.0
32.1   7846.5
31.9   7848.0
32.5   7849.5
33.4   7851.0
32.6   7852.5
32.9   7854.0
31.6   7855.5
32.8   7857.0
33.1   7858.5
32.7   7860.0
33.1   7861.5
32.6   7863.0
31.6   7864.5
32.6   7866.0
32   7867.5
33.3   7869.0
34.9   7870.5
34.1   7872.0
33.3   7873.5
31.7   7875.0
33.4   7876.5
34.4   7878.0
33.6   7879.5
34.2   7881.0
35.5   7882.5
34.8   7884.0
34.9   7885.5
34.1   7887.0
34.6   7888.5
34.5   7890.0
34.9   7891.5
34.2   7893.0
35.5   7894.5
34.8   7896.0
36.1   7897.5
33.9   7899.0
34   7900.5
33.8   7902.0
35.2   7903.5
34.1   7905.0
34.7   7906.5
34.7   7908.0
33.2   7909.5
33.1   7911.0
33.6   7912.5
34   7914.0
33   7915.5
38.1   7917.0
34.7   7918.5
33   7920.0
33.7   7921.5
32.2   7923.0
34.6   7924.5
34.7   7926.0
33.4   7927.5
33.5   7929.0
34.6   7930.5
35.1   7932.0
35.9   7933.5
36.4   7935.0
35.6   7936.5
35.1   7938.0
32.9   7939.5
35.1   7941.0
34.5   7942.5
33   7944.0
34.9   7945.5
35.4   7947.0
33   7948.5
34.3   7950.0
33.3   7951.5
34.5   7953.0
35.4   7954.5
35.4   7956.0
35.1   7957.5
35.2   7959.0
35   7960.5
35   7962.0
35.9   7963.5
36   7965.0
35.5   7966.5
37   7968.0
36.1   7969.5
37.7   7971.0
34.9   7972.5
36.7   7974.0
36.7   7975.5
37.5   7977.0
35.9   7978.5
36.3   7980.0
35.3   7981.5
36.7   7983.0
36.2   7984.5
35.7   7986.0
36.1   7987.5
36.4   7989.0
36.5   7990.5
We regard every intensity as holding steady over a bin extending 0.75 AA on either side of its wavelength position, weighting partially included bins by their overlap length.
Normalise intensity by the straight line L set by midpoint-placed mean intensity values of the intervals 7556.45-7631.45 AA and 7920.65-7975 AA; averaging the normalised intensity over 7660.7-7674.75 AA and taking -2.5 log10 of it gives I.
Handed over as 0.28 mag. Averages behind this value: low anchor 35.9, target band 27.7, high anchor 34.9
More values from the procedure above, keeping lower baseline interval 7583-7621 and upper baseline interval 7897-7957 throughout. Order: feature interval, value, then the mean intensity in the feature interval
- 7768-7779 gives 0.13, 30.8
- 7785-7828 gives 0.11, 31.4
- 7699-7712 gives 0.26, 27.5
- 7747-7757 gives 0.17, 29.7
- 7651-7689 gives 0.18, 29.7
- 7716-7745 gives 0.11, 31.7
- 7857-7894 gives 0.03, 33.7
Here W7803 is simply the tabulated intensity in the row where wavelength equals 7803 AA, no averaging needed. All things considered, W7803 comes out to 31.7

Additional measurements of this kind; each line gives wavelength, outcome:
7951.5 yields 33.3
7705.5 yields 30.9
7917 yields 38.1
